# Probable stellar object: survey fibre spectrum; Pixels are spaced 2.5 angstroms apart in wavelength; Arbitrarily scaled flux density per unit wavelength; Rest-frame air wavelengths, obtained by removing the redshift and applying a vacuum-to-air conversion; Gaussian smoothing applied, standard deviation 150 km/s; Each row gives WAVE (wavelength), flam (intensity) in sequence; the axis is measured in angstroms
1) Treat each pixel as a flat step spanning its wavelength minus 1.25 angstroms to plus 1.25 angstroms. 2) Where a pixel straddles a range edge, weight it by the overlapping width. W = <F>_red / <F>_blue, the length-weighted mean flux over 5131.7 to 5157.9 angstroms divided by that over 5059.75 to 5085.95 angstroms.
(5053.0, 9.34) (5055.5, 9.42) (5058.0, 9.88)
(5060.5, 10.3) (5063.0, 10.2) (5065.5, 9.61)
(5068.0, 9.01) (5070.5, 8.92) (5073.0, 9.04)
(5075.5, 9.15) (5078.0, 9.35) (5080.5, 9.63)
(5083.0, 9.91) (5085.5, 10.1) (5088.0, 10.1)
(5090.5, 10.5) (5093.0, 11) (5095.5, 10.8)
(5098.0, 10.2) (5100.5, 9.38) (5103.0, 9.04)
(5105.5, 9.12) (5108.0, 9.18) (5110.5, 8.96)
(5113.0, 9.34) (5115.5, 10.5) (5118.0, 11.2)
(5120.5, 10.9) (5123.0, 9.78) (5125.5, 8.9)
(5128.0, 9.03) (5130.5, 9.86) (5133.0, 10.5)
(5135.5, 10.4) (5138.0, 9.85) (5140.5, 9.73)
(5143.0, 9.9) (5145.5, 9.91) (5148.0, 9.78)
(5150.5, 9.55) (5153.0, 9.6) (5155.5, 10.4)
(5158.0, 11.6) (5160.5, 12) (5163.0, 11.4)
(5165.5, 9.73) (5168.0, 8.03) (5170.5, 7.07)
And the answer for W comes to 1.1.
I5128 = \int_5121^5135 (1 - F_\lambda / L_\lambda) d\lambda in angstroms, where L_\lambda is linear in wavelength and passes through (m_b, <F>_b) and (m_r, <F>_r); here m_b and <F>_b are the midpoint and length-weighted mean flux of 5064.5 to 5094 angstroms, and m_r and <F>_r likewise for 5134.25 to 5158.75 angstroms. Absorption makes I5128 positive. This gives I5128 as 0.3 angstroms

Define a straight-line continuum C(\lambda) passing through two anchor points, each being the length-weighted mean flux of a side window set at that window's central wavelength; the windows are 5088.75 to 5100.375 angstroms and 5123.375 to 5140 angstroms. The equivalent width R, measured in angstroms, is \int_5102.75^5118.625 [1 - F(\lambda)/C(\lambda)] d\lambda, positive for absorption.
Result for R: 0.9 angstroms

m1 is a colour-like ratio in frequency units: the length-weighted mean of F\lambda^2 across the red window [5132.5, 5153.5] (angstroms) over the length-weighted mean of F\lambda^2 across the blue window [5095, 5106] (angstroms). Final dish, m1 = 1.0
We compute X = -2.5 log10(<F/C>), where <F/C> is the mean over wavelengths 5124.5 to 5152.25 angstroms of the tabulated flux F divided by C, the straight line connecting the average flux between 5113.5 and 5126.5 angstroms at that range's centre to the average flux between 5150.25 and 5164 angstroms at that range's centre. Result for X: 0.081 mag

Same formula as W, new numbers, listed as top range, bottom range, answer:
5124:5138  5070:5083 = 1.05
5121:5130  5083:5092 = 0.92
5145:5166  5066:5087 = 1.11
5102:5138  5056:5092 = 1.01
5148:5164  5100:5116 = 1.15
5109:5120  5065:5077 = 1.10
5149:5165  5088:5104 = 1.05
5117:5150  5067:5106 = 1.02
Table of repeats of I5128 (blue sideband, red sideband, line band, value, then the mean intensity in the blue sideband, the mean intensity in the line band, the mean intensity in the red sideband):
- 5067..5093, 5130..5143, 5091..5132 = 0.15 angstroms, 9.65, 9.84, 10.1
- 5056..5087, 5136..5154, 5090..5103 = -0.78 angstroms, 9.59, 10.2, 9.79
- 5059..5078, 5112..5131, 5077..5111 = -0.47 angstroms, 9.46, 9.83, 9.95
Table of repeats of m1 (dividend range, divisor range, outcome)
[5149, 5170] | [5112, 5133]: 1.03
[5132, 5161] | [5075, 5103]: 1.05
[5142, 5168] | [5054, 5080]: 1.12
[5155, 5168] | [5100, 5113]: 1.20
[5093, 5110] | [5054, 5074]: 1.03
